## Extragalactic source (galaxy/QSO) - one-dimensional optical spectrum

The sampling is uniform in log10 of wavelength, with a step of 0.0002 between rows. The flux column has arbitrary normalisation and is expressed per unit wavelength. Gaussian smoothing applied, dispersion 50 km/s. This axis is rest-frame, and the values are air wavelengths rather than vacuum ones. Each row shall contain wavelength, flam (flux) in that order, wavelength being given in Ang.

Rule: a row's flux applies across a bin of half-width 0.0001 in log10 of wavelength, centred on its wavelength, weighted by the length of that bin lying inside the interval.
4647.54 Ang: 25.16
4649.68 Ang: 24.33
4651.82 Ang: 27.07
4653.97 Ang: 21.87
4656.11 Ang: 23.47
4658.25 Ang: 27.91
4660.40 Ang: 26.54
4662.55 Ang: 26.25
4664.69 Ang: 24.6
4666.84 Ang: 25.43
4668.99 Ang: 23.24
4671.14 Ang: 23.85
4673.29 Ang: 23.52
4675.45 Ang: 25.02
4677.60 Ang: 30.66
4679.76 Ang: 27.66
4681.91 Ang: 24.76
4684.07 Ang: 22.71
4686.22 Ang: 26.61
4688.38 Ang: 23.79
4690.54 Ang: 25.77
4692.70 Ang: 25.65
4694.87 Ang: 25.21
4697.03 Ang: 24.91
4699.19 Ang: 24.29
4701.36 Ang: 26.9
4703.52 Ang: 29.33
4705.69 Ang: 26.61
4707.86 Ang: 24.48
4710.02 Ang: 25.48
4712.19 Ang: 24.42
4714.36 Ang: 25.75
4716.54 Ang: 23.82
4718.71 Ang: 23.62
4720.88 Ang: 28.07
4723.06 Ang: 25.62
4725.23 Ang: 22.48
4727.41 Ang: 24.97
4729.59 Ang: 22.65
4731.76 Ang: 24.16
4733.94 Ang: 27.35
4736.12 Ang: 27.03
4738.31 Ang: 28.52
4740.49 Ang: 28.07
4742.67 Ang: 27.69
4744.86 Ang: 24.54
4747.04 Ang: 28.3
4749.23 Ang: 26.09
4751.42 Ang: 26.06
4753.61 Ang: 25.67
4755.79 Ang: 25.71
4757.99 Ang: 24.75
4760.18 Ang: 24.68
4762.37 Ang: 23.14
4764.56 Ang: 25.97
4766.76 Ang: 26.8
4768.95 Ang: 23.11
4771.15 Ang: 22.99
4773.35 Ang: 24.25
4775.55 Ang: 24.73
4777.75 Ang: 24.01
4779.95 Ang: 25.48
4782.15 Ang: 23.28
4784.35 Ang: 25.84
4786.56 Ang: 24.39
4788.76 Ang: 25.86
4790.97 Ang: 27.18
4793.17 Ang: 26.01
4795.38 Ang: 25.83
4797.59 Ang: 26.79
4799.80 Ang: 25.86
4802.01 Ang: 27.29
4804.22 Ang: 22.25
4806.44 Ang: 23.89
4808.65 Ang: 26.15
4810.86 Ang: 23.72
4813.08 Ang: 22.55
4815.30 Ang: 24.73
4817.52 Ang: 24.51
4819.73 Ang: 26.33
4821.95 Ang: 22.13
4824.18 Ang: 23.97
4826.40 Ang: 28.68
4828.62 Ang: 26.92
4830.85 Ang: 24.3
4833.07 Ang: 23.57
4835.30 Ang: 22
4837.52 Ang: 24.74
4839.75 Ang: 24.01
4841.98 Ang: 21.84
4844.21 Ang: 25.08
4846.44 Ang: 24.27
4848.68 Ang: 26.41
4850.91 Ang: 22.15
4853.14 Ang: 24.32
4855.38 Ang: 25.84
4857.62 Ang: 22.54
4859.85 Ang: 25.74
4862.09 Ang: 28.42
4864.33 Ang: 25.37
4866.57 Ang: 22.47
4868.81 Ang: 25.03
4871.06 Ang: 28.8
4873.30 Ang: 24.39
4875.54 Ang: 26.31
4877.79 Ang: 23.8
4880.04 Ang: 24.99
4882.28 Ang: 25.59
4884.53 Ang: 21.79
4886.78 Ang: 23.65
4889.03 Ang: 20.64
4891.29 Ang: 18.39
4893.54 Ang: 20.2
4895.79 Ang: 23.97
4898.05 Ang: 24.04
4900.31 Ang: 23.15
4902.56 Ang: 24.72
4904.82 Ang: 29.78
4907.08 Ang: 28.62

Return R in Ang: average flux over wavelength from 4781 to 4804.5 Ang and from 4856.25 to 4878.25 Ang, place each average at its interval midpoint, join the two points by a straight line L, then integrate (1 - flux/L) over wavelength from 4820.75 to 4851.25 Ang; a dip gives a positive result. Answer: 1.3 Ang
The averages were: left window 25.6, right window 25.3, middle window 24.3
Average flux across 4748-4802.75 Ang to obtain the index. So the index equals 25.3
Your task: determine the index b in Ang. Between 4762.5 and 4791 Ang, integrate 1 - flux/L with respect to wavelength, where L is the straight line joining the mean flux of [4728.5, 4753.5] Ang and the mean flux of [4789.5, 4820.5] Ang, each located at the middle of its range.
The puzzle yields 1.1 Ang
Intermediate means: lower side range 26.4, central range 24.8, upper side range 25.2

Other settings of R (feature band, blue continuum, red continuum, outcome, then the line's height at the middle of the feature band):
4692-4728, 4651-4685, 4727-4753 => 0.67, 25.9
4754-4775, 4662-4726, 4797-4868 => 0.30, 25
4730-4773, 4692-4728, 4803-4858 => -1.25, 25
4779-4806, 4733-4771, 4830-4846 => -0.61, 24.9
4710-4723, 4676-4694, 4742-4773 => 0.23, 25.7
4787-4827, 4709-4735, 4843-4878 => -0.24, 25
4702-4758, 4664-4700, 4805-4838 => -2.02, 24.9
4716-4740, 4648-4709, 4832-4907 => -0.26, 25.1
